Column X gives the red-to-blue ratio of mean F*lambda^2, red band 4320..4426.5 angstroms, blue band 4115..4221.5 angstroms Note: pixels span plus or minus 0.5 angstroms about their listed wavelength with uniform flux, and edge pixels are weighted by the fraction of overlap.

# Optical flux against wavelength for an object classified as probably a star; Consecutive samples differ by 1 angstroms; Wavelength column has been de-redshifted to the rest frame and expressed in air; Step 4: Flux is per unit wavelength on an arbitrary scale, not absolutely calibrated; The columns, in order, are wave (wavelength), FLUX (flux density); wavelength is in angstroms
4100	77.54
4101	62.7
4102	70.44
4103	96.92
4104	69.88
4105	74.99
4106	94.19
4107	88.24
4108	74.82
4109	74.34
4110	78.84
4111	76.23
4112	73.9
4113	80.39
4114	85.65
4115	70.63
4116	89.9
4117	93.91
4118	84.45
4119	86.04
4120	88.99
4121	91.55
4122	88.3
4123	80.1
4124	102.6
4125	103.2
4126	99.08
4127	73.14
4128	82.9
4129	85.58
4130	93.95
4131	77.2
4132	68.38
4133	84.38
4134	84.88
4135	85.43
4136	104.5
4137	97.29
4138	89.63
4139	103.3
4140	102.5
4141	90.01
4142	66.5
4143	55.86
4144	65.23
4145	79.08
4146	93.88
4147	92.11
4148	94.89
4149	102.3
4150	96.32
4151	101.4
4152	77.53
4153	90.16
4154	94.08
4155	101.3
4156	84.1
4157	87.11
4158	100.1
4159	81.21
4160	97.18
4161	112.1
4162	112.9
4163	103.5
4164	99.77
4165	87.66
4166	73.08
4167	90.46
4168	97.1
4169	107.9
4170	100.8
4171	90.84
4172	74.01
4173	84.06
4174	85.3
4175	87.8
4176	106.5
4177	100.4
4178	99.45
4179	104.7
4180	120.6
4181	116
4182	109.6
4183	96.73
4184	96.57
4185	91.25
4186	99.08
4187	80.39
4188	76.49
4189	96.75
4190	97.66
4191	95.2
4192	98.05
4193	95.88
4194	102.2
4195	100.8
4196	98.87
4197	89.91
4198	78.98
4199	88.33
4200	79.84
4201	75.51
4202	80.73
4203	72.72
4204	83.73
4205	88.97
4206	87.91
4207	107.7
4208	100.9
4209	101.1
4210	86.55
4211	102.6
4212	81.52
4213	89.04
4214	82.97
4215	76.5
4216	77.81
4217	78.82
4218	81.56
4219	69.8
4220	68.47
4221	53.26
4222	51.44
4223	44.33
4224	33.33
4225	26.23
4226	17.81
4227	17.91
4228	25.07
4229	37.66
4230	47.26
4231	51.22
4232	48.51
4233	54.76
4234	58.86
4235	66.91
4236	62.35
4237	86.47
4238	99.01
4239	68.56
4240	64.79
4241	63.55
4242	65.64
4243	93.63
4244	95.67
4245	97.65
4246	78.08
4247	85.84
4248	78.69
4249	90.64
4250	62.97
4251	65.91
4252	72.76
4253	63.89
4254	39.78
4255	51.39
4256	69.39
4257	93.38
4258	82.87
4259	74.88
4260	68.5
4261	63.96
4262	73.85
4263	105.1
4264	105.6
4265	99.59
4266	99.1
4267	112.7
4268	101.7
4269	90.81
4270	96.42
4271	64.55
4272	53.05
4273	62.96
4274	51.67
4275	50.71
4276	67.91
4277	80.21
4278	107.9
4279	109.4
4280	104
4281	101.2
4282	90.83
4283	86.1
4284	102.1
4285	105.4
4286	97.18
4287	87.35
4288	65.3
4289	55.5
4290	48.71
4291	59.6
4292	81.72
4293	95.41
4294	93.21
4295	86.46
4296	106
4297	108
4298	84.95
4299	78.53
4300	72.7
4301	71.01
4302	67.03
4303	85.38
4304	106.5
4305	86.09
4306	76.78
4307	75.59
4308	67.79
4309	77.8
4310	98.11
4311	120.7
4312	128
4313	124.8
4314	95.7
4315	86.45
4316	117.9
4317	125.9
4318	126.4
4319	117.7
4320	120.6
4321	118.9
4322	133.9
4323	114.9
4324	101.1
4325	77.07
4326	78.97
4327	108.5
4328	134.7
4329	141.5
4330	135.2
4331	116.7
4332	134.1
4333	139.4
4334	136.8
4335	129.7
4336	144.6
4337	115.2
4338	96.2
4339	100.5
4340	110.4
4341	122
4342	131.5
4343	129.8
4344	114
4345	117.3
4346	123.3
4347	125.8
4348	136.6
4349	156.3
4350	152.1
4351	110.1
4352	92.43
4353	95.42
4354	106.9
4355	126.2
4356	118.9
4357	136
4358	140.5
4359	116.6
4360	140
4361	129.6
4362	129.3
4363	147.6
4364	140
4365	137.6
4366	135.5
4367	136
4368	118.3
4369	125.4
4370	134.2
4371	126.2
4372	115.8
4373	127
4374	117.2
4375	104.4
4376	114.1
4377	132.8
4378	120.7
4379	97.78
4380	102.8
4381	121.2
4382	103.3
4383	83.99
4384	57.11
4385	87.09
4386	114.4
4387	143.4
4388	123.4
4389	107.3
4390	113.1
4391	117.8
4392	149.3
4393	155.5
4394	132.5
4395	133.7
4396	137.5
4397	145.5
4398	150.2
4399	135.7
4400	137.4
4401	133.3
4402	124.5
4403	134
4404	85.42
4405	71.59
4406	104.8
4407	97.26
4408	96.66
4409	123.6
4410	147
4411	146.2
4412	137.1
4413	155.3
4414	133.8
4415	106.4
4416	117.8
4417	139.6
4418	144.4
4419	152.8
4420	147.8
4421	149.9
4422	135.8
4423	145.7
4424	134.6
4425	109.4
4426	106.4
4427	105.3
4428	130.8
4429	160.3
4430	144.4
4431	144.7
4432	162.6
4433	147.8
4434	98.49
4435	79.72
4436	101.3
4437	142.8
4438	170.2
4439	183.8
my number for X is 1.51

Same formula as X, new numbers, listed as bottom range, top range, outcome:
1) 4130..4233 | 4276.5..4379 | 1.40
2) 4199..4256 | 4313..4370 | 1.85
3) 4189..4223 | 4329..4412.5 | 1.56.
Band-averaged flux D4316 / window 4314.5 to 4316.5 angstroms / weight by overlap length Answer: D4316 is 102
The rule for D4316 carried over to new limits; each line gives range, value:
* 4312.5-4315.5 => 102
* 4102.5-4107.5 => 84.8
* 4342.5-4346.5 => 121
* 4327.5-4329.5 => 138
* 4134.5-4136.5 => 95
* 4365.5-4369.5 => 129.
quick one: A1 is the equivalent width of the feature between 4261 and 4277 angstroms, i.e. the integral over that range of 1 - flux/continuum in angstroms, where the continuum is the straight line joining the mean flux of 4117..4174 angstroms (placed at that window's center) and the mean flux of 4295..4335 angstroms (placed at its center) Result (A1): 3.0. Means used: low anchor 90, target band 81.7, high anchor 105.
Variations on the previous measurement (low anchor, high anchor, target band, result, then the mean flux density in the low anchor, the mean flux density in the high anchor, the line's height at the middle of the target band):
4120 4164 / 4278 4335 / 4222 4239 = 8.23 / 90.3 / 99.8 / 95.4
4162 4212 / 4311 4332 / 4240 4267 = 6.65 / 93.8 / 116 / 105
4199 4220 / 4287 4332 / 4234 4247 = 1.58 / 85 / 97.4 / 88.8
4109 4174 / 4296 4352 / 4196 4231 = 9.66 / 88.8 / 111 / 97.5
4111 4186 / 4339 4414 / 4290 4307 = 4.31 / 91.2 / 123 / 112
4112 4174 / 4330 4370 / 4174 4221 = 3.77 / 89.4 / 126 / 99.1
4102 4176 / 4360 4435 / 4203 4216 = 1.16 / 88.2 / 126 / 98.4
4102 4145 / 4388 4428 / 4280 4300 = 4.35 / 84.5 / 128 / 110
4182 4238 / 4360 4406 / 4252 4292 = 5.12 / 75.8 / 122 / 92.4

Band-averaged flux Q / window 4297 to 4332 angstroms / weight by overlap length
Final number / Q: 103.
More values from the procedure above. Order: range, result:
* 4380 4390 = 105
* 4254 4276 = 78.5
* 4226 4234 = 40.1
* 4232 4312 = 81.1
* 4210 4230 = 59.2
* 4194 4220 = 86.5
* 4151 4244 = 82.5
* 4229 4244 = 66.5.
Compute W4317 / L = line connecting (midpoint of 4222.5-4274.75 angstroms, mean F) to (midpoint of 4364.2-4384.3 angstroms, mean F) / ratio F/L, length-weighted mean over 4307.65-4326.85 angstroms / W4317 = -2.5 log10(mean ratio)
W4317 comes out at -0.133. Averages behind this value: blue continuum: 68.9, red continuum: 117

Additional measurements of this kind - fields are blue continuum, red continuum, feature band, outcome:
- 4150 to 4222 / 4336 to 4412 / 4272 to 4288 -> 0.24 mag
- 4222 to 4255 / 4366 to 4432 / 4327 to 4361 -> -0.21 mag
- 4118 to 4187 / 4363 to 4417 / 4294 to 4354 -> 0.04 mag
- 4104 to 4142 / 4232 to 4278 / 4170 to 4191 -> -0.17 mag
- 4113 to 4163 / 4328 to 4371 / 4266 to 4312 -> 0.34 mag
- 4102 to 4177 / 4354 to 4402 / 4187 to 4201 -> 0.06 mag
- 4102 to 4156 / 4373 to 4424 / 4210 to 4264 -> 0.44 mag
